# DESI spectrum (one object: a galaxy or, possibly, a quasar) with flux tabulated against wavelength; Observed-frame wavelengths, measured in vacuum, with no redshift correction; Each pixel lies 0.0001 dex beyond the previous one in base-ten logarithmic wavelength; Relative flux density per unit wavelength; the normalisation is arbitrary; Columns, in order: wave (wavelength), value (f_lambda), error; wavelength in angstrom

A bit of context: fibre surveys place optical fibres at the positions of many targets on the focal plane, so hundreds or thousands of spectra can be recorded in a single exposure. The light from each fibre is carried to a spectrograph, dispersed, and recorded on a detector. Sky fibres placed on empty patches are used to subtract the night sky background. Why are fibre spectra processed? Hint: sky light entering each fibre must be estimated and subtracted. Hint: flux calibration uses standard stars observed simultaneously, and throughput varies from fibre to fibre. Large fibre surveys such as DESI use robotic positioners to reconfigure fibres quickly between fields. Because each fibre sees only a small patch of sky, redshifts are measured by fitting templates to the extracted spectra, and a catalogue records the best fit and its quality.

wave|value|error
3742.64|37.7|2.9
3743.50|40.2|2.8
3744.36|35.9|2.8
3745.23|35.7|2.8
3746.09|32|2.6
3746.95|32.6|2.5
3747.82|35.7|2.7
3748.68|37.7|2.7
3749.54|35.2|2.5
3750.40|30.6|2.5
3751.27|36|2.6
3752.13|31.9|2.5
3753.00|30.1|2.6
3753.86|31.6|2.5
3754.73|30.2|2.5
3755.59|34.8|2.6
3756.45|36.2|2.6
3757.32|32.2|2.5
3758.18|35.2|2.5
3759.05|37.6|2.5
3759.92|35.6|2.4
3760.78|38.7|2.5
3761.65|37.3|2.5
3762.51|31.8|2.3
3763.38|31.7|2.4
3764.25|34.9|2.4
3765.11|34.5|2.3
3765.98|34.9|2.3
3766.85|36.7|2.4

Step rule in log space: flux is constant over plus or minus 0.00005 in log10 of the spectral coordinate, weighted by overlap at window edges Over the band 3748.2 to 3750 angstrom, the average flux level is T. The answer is 36.5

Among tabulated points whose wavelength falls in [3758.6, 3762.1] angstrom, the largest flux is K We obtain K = 38.7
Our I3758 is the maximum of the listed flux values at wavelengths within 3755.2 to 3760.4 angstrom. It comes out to 37.6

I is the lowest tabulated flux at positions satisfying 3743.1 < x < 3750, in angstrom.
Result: 32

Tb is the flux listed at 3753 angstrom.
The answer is 30.1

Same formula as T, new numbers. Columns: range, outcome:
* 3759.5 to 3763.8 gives 35.1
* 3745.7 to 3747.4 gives 32.2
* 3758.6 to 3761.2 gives 37.2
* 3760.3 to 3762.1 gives 38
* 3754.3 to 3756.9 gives 33.8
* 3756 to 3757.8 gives 34.3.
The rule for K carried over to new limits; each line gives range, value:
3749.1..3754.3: 36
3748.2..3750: 37.7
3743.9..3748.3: 35.9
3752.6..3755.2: 31.6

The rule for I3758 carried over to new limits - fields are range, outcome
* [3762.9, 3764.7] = 34.9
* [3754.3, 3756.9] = 36.2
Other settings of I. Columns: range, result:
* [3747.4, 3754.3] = 30.1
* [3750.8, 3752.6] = 31.9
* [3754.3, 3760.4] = 30.2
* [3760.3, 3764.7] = 31.7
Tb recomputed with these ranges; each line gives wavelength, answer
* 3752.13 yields 31.9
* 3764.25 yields 34.9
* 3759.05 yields 37.6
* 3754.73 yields 30.2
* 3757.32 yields 32.2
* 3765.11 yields 34.5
